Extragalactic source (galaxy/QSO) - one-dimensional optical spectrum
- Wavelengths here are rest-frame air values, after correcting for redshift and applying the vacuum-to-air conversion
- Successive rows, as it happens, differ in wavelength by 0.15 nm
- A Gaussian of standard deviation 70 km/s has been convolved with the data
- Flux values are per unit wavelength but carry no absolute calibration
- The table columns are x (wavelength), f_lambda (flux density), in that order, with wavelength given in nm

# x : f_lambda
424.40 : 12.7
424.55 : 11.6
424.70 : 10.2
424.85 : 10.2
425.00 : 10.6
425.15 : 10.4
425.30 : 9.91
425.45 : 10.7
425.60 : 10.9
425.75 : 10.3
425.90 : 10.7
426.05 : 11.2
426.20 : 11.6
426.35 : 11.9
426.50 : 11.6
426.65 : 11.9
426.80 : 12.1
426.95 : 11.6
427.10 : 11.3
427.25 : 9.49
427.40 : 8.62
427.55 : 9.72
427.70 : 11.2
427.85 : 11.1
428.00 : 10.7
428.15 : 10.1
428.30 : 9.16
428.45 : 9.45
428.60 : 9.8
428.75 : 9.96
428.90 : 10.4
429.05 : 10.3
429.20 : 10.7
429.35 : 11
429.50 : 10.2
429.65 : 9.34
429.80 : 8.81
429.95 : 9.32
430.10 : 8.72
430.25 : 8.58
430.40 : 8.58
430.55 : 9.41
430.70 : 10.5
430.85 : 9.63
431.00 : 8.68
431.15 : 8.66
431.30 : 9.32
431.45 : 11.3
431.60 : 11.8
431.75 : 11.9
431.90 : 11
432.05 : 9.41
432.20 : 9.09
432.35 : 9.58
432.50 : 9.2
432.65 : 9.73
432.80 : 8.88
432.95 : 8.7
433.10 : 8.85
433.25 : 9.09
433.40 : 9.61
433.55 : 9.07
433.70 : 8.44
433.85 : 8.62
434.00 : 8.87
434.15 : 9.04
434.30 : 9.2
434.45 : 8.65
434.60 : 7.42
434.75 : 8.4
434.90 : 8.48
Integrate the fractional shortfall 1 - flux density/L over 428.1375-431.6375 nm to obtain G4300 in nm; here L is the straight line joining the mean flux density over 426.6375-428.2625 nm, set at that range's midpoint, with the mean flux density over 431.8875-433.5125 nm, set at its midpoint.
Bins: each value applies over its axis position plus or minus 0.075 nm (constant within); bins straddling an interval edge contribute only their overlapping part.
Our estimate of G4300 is 0.11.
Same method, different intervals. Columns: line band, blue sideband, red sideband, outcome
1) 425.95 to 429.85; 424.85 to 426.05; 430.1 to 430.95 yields -0.234 nm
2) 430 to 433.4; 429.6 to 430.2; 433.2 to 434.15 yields -0.222 nm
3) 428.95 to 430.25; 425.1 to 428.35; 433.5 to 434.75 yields 0.026 nm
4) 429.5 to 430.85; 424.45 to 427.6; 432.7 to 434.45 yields 0.074 nm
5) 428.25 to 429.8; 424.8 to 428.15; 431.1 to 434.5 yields 0.042 nm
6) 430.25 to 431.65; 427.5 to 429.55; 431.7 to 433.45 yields 0.025 nm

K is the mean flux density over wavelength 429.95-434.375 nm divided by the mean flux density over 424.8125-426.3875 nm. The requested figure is 0.88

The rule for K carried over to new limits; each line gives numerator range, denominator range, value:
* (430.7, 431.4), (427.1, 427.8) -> 0.93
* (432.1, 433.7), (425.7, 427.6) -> 0.84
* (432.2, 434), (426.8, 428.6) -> 0.88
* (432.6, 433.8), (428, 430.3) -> 0.92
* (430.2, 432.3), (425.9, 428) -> 0.90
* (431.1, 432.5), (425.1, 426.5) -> 0.94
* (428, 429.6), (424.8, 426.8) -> 0.92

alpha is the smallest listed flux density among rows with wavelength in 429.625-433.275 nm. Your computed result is 8.58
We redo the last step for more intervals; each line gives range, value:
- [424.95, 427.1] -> 9.91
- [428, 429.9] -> 8.81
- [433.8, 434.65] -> 7.42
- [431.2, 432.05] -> 9.32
